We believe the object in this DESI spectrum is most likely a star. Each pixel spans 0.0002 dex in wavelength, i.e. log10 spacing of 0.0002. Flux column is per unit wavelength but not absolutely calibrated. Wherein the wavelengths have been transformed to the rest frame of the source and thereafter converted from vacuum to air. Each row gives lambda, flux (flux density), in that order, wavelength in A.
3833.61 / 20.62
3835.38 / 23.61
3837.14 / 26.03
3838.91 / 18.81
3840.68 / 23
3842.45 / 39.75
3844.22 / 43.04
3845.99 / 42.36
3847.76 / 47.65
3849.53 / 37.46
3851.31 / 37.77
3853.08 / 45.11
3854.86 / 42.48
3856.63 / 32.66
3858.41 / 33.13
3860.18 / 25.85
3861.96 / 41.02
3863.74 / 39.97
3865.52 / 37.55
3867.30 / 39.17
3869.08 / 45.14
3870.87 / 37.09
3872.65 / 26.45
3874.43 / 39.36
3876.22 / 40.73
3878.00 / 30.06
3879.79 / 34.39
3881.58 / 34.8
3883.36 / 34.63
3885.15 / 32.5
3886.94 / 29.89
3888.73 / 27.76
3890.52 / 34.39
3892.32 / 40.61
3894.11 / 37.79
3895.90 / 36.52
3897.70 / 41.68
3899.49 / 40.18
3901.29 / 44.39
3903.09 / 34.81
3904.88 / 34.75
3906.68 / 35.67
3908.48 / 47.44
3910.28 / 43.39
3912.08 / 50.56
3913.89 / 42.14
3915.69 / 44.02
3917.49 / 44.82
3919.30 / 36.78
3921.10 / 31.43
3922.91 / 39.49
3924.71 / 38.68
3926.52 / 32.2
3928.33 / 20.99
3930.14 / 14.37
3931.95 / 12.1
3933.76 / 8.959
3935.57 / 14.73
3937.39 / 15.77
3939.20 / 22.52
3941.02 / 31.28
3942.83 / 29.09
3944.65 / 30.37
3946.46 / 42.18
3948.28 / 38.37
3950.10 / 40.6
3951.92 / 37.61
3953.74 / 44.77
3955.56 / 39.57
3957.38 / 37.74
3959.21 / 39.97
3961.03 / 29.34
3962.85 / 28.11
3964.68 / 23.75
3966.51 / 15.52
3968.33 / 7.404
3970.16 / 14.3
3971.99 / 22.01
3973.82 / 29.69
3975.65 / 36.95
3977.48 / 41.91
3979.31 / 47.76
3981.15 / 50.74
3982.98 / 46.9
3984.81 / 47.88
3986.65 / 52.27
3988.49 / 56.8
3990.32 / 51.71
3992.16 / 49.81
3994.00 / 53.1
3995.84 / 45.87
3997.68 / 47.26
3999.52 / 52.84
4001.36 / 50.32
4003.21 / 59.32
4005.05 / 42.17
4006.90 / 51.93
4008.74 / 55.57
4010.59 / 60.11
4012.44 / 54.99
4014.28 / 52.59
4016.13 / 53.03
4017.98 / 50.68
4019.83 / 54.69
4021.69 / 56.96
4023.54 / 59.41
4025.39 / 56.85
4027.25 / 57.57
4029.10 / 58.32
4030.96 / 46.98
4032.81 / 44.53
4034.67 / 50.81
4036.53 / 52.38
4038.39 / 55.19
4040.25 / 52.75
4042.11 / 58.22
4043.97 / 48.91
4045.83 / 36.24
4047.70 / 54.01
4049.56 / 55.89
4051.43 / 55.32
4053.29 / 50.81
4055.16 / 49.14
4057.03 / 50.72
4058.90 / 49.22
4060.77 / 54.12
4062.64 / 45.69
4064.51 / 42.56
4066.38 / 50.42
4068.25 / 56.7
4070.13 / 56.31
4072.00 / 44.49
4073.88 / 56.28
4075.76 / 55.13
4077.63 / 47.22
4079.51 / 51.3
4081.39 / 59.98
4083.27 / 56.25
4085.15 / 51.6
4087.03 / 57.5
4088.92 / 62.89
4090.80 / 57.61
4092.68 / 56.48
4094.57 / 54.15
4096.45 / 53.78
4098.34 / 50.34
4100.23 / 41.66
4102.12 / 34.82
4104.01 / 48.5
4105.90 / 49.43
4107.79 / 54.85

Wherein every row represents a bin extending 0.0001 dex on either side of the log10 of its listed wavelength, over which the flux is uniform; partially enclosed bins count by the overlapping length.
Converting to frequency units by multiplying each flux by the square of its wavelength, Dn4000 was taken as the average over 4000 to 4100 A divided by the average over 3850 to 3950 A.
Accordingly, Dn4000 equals 1.7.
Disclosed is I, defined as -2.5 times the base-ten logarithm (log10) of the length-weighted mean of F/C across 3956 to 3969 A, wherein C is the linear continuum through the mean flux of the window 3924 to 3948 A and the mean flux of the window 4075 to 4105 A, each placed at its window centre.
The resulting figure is 0.08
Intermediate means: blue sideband 24.4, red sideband 52.4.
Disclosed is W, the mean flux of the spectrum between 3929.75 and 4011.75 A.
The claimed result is 37.4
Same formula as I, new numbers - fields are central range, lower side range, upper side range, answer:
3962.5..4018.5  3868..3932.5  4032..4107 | 0.02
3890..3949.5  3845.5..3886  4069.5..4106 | 0.20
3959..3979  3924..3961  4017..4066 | 0.32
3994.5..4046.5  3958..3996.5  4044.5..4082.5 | -0.18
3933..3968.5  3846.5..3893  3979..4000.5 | 0.48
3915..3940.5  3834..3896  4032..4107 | 0.43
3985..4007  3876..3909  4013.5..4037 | -0.03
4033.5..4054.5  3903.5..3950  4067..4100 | -0.07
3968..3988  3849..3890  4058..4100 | 0.20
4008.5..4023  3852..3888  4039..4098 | -0.14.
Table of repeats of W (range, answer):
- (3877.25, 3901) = 35.3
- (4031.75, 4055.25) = 51.1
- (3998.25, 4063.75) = 52.5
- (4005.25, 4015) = 54.2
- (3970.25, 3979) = 32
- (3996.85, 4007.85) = 50.7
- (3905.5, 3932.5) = 35.9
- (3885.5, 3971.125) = 32.5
